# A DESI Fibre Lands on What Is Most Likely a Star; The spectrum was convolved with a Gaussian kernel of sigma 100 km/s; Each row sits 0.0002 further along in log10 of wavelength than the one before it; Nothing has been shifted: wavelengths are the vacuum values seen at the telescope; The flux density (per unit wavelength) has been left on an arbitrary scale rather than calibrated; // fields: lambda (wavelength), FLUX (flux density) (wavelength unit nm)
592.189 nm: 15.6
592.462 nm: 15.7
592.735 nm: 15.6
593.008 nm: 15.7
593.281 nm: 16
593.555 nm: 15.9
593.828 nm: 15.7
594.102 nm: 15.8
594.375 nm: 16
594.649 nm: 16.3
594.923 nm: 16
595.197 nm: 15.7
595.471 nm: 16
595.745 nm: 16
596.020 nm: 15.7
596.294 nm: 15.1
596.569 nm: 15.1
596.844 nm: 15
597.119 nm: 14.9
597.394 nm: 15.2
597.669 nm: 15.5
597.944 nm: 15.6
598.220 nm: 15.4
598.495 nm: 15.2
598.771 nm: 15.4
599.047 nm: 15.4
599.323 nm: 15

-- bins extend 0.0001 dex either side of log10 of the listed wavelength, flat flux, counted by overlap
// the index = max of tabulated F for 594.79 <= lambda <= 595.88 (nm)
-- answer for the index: 16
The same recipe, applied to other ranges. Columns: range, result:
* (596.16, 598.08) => 15.6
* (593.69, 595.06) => 16.3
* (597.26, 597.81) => 15.5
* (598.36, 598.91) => 15.4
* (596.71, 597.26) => 15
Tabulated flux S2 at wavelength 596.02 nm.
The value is 15.7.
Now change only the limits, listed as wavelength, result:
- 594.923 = 16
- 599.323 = 15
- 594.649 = 16.3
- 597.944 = 15.6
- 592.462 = 15.7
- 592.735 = 15.6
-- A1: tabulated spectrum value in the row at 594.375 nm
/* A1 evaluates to 16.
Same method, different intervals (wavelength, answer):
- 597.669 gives 15.5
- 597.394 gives 15.2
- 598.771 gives 15.4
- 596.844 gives 15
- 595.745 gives 16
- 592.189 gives 15.6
